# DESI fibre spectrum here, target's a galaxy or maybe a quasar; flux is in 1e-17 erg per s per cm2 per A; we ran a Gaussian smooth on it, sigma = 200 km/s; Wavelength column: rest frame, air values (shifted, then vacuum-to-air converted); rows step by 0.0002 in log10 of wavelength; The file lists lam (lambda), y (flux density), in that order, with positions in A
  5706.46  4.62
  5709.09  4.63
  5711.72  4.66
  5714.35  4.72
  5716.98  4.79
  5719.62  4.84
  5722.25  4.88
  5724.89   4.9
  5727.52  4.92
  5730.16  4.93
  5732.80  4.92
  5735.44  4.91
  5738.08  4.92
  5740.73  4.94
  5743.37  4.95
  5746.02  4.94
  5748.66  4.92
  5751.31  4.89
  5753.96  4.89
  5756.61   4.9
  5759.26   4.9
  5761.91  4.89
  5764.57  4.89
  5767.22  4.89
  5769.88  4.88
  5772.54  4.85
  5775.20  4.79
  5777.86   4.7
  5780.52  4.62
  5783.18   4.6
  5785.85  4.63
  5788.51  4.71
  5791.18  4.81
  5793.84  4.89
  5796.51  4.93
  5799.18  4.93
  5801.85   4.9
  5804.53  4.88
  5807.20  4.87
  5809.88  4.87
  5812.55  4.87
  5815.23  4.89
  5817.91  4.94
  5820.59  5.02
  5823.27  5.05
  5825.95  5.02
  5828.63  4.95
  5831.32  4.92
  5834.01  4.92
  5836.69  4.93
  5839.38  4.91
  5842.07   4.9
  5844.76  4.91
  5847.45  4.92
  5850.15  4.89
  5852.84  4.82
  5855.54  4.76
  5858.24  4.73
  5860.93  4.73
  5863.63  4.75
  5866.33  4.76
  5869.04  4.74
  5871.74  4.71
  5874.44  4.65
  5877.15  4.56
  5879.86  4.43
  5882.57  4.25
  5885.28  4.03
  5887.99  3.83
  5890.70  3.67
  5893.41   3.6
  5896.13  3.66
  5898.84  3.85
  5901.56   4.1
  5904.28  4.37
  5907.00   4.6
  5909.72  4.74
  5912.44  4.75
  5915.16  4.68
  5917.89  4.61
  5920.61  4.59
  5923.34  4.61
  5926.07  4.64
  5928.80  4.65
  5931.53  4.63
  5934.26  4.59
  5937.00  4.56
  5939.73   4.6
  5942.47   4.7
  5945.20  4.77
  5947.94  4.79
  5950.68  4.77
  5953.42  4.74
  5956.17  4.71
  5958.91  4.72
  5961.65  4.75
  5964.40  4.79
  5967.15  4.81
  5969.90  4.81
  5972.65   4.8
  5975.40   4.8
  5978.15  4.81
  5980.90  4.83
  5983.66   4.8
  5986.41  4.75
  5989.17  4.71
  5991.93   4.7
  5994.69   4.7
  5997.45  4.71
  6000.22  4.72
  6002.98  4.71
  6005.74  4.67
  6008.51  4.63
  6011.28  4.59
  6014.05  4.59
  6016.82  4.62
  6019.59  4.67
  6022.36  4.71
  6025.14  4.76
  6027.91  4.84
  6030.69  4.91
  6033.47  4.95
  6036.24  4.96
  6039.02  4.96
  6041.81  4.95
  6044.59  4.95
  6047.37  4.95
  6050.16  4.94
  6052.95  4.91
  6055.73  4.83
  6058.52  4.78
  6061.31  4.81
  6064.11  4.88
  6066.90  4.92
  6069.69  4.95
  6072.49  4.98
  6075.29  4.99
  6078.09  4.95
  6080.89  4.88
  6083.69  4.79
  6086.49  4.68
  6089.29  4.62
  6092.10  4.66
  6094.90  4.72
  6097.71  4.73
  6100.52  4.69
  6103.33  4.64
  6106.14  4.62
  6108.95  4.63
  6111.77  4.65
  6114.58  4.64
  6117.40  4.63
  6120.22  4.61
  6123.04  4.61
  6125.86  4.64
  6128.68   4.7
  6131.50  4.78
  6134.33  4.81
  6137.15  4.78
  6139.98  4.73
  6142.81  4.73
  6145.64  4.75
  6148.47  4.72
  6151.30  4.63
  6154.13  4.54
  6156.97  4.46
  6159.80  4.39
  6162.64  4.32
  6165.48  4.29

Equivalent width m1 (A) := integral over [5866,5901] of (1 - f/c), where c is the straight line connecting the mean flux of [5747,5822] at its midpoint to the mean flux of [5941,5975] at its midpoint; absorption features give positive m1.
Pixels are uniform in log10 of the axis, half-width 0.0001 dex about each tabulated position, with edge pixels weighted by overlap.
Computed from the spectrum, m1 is 4.44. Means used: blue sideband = 4.85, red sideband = 4.76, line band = 4.19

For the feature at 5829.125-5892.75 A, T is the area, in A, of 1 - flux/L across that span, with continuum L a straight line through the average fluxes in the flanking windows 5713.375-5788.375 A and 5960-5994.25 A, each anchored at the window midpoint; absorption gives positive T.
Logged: 2.4 A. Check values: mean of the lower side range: 4.85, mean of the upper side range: 4.78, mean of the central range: 4.63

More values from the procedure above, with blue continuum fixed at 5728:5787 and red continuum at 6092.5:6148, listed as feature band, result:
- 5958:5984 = -0.2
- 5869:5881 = 0.5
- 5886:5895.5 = 2.1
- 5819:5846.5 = -0.8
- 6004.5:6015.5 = 0.3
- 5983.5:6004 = 0.1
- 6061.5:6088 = -1.0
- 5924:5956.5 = 0.6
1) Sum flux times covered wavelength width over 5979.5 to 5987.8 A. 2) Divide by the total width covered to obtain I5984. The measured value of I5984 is 4.79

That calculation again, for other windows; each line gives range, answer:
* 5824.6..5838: 4.95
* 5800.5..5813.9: 4.88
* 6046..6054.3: 4.93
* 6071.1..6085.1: 4.92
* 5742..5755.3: 4.92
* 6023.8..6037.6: 4.89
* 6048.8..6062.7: 4.86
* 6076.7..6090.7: 4.78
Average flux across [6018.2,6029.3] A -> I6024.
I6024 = 4.75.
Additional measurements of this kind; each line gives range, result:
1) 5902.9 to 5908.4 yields 4.48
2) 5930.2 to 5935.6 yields 4.61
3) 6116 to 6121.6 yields 4.62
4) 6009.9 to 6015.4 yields 4.59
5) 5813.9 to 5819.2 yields 4.91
